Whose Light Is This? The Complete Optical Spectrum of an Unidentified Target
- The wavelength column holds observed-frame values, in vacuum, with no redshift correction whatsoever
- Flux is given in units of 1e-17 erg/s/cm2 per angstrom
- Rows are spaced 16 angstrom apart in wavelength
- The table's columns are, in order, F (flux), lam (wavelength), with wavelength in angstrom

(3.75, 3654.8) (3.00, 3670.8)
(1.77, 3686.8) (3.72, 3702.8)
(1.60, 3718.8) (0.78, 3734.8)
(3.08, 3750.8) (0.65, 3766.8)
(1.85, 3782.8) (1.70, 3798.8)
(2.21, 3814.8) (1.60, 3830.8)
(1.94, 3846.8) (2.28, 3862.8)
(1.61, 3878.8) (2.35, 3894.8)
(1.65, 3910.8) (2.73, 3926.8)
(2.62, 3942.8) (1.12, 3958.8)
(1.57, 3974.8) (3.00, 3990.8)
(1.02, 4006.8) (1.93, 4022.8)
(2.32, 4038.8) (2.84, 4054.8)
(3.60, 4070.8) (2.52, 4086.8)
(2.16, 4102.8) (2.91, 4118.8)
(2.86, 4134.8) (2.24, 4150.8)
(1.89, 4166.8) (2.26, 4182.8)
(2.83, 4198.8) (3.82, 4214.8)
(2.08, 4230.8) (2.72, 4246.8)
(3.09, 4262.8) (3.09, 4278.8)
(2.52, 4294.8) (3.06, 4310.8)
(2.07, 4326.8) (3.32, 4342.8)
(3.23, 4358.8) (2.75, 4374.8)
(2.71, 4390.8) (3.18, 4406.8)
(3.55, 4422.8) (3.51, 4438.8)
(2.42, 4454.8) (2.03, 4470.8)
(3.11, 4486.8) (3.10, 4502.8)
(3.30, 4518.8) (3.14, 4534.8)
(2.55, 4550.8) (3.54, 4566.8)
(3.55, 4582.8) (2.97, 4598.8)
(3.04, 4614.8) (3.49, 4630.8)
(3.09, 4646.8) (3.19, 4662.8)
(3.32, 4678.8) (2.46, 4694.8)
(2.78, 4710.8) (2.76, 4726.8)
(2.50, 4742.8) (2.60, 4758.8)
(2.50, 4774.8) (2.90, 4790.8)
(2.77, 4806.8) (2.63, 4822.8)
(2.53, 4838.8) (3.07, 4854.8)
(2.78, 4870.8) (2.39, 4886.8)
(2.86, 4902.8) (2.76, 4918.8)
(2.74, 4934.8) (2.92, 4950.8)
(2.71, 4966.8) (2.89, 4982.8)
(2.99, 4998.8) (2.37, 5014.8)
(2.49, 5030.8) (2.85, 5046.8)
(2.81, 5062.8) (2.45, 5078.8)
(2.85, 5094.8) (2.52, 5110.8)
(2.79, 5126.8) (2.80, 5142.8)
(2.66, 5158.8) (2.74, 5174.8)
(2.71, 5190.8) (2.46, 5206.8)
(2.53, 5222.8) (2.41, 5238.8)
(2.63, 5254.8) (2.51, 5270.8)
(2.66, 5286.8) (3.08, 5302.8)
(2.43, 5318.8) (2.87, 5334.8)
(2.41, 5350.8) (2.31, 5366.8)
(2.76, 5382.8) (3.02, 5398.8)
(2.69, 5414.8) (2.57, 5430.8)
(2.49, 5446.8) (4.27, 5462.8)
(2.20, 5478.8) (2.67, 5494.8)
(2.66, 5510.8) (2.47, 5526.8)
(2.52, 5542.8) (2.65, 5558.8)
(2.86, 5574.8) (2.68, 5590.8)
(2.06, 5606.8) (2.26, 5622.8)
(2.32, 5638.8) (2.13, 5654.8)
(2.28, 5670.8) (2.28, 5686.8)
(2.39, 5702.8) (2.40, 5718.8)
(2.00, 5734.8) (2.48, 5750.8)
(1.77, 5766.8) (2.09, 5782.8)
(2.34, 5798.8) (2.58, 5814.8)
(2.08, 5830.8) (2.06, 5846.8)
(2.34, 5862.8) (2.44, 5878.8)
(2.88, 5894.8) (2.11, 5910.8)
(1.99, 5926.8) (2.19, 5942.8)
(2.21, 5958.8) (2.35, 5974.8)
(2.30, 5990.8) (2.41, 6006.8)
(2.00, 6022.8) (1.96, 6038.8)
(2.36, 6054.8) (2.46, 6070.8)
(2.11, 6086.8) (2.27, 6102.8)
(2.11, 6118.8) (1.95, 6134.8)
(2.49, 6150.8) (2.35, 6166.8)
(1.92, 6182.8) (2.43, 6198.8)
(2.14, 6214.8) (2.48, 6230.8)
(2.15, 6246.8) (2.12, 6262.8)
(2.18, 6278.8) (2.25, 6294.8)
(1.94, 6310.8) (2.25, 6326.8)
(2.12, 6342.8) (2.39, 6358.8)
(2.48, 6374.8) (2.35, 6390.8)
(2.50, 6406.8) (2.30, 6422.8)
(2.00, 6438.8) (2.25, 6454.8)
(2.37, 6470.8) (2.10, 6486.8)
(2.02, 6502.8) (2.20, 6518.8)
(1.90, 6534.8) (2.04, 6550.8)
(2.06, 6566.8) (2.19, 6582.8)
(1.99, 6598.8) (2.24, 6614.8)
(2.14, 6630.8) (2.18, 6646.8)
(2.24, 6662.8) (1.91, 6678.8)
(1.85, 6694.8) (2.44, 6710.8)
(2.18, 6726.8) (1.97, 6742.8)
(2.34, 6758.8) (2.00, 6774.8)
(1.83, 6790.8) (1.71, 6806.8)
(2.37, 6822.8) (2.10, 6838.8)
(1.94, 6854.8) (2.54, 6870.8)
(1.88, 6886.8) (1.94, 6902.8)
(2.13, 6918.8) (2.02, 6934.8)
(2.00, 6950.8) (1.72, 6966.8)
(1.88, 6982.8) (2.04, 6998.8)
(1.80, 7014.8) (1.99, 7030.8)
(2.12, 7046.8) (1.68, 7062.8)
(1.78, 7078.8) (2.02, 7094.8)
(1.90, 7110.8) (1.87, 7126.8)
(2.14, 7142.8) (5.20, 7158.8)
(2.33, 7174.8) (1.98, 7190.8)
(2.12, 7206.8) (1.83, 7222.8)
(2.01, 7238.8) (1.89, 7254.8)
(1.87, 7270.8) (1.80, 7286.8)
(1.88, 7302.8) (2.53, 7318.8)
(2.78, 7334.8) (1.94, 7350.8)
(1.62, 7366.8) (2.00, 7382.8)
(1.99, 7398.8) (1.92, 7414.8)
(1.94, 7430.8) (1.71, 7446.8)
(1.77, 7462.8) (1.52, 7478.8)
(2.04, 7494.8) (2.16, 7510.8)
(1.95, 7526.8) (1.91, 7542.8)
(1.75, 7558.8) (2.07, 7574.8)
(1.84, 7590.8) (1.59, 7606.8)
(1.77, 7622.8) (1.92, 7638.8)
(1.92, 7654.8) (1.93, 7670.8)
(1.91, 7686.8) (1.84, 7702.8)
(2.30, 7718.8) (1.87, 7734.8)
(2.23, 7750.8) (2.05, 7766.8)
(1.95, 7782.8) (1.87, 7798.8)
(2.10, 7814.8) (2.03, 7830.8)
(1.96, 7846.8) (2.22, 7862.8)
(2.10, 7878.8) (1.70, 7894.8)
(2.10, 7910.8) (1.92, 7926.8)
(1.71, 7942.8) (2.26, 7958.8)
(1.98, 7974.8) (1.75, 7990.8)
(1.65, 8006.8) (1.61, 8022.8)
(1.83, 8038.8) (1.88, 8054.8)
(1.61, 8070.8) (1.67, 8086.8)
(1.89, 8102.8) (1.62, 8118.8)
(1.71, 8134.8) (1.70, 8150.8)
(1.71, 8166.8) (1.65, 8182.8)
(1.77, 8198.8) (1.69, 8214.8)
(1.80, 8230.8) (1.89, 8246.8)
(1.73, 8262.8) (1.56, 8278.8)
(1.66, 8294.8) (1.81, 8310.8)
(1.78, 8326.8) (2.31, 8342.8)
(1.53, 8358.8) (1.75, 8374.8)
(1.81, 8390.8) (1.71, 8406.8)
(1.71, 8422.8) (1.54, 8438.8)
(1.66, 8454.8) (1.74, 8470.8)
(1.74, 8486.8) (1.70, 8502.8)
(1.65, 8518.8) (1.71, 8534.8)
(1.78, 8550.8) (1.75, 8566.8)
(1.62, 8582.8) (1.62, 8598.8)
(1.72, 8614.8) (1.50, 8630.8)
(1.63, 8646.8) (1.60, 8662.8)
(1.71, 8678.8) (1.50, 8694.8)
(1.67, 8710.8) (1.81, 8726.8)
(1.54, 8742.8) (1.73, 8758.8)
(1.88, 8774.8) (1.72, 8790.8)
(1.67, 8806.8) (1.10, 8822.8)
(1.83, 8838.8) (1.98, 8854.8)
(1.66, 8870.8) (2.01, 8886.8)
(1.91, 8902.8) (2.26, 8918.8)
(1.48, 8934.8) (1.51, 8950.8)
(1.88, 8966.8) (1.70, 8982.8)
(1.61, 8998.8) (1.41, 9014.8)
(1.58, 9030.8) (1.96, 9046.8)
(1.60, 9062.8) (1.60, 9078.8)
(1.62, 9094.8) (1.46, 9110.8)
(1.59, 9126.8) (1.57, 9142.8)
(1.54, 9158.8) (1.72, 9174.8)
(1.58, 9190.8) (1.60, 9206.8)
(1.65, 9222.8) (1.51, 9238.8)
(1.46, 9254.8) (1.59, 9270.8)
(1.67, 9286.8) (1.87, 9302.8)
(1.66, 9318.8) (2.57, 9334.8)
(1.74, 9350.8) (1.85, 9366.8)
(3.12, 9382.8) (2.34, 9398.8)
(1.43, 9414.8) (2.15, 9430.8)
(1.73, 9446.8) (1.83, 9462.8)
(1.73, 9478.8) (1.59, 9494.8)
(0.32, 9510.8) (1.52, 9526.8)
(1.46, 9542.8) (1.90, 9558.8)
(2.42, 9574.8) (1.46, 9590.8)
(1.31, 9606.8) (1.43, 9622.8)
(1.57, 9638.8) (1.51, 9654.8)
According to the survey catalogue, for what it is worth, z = 0.09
